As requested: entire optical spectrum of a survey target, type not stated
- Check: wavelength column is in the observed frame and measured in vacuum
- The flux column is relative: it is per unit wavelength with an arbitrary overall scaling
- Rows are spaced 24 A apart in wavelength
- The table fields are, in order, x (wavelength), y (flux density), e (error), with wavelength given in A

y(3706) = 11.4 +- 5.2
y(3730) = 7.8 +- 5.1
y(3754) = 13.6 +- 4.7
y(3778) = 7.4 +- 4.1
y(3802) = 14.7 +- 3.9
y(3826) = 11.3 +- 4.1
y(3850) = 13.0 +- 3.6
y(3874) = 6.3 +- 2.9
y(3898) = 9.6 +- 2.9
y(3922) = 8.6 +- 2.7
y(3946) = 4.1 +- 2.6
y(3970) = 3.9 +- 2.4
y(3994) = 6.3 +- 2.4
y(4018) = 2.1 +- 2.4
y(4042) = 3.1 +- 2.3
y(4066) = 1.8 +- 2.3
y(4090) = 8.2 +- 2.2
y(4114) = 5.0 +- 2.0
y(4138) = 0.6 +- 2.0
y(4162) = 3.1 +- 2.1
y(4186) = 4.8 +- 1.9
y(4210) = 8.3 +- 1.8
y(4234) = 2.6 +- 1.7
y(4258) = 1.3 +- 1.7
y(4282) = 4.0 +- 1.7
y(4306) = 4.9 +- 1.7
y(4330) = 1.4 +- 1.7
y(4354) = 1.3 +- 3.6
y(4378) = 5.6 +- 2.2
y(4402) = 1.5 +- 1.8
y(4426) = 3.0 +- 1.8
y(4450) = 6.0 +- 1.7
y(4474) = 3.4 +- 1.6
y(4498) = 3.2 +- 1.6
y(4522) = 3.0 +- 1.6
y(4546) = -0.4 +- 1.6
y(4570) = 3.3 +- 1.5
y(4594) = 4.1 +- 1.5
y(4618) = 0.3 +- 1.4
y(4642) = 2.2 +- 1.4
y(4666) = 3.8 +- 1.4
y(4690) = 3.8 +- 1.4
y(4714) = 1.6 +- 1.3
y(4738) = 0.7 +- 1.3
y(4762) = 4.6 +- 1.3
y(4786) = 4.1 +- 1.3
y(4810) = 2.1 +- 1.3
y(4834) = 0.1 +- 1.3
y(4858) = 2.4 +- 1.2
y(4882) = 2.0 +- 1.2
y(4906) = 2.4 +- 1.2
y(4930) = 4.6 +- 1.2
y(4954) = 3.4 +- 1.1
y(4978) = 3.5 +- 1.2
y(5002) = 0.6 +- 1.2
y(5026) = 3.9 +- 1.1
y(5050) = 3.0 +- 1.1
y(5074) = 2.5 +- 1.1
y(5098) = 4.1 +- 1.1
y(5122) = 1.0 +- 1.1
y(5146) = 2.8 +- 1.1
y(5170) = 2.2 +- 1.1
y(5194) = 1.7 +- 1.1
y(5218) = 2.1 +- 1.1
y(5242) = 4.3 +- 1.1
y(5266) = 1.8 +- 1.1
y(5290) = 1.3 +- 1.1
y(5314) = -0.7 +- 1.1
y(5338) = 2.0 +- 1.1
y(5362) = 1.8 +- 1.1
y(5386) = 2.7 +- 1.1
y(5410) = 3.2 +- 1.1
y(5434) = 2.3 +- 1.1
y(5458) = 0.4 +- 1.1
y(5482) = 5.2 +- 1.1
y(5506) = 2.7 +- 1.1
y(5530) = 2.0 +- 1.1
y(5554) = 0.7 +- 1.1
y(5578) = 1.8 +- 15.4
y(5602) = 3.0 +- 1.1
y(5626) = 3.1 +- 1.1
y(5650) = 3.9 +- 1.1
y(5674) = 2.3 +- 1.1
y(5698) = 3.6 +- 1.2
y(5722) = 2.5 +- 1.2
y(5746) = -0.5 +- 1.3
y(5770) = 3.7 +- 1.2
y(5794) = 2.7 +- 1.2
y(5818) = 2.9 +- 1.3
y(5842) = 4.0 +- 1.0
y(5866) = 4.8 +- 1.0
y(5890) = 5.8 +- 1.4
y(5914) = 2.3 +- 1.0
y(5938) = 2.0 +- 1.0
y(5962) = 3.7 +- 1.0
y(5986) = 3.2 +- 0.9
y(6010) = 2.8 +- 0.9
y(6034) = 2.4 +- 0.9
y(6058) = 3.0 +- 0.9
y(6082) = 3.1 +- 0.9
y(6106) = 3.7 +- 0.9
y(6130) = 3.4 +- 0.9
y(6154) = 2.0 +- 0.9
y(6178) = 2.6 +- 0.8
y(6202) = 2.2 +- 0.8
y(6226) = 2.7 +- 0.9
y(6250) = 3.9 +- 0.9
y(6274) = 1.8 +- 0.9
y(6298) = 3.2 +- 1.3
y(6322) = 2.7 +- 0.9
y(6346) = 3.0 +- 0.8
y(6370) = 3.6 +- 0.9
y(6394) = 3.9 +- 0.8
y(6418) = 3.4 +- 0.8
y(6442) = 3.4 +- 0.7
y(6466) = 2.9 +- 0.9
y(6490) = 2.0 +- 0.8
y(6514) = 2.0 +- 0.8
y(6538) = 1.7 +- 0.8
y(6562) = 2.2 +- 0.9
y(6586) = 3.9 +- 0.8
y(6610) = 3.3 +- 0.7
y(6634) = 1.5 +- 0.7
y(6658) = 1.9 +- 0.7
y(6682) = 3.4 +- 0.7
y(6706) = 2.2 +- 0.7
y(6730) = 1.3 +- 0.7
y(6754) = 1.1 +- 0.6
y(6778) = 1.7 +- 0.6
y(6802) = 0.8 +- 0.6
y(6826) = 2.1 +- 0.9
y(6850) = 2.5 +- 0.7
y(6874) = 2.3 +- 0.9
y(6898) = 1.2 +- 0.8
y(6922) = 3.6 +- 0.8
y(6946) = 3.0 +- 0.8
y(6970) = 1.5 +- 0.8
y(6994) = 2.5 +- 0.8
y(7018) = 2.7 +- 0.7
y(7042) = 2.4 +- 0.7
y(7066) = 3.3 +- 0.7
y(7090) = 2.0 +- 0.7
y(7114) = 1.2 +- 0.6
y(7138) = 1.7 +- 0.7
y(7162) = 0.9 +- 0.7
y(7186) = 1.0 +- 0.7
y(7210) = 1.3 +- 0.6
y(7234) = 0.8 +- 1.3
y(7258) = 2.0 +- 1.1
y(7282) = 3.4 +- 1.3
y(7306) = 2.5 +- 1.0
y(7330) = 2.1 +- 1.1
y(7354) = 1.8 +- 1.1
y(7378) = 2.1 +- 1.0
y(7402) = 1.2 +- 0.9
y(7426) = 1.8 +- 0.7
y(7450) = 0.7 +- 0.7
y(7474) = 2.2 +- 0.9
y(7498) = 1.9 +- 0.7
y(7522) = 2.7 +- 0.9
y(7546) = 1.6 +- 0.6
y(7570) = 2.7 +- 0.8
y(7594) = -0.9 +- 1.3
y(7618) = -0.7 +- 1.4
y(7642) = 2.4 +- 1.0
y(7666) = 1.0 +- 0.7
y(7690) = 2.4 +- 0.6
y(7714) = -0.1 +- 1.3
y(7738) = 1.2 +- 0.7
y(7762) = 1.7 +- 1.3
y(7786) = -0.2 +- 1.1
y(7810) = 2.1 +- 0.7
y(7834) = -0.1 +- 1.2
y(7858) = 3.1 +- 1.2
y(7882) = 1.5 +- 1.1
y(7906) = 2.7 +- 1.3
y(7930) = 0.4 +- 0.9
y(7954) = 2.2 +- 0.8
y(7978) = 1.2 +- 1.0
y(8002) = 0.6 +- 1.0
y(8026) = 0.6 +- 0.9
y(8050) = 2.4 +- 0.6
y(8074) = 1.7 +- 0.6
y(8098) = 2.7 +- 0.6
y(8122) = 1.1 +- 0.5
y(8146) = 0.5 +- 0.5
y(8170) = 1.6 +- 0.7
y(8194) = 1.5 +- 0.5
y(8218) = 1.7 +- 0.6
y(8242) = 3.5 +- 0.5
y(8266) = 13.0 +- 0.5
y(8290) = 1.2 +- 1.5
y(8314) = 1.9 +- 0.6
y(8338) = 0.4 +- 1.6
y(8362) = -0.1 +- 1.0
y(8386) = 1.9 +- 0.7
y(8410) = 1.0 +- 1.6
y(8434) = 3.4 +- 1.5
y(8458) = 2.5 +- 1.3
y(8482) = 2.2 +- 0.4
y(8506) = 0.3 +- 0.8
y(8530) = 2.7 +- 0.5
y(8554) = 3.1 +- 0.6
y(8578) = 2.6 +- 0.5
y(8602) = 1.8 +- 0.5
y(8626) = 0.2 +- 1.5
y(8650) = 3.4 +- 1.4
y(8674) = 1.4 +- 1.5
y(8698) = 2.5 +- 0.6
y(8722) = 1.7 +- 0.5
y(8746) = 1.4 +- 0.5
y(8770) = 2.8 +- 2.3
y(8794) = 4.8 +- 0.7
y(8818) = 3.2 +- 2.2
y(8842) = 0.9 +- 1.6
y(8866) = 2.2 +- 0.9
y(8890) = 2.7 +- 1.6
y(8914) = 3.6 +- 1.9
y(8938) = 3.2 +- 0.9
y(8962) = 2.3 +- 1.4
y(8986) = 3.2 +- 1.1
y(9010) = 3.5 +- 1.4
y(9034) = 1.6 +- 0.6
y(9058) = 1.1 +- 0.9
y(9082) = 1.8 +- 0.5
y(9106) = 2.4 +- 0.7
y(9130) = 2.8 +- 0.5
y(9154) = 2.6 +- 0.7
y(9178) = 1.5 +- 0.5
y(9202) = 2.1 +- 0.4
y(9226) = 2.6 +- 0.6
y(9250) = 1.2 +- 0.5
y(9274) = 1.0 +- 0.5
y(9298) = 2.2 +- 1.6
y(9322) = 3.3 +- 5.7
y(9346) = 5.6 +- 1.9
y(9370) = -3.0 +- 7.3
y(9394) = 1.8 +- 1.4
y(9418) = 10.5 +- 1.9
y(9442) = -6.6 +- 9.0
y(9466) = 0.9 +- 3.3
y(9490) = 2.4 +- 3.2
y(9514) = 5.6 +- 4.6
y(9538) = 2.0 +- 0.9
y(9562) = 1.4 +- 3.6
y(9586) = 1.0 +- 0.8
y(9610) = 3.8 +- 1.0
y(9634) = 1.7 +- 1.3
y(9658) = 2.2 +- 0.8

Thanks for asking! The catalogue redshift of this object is 1.21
